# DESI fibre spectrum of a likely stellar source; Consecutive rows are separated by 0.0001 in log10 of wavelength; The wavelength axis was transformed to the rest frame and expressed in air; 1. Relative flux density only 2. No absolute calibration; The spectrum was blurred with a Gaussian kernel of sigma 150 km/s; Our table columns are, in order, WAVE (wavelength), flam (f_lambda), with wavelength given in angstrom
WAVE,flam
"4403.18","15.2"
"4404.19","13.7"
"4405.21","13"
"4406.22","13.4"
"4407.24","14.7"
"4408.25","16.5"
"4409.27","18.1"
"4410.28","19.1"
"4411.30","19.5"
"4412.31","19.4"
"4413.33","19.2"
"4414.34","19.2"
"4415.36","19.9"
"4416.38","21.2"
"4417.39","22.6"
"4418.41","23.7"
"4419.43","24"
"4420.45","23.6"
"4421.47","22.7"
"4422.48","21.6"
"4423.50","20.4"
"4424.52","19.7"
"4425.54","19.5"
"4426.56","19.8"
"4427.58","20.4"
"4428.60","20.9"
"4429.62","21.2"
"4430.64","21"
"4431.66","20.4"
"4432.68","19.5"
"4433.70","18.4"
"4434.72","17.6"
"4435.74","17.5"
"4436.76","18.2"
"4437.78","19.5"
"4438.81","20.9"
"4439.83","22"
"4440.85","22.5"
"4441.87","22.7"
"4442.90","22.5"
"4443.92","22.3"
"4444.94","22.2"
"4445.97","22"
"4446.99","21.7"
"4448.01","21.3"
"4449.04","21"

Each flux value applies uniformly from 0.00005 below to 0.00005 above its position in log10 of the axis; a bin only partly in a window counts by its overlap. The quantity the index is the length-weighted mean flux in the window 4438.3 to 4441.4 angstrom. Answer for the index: 21.9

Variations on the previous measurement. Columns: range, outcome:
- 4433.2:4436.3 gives 17.9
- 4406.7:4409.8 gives 16.4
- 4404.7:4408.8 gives 14.4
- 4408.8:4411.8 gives 18.9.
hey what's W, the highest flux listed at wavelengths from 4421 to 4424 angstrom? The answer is 22.7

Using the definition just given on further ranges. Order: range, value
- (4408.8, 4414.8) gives 19.5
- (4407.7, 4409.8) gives 18.1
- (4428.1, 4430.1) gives 21.2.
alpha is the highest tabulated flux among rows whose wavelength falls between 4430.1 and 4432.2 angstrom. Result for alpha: 21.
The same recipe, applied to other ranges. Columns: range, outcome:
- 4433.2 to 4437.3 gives 18.4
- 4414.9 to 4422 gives 24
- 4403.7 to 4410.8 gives 19.1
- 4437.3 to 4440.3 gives 22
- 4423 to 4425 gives 20.4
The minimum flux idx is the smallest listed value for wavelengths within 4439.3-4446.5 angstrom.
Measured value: 22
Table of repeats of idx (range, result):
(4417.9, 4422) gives 22.7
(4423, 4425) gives 19.7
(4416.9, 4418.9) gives 22.6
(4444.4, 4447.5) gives 21.7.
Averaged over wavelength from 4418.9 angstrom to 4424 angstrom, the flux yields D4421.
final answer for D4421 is 22.5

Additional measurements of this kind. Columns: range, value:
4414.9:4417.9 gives 21.3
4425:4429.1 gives 20.1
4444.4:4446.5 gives 22.1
